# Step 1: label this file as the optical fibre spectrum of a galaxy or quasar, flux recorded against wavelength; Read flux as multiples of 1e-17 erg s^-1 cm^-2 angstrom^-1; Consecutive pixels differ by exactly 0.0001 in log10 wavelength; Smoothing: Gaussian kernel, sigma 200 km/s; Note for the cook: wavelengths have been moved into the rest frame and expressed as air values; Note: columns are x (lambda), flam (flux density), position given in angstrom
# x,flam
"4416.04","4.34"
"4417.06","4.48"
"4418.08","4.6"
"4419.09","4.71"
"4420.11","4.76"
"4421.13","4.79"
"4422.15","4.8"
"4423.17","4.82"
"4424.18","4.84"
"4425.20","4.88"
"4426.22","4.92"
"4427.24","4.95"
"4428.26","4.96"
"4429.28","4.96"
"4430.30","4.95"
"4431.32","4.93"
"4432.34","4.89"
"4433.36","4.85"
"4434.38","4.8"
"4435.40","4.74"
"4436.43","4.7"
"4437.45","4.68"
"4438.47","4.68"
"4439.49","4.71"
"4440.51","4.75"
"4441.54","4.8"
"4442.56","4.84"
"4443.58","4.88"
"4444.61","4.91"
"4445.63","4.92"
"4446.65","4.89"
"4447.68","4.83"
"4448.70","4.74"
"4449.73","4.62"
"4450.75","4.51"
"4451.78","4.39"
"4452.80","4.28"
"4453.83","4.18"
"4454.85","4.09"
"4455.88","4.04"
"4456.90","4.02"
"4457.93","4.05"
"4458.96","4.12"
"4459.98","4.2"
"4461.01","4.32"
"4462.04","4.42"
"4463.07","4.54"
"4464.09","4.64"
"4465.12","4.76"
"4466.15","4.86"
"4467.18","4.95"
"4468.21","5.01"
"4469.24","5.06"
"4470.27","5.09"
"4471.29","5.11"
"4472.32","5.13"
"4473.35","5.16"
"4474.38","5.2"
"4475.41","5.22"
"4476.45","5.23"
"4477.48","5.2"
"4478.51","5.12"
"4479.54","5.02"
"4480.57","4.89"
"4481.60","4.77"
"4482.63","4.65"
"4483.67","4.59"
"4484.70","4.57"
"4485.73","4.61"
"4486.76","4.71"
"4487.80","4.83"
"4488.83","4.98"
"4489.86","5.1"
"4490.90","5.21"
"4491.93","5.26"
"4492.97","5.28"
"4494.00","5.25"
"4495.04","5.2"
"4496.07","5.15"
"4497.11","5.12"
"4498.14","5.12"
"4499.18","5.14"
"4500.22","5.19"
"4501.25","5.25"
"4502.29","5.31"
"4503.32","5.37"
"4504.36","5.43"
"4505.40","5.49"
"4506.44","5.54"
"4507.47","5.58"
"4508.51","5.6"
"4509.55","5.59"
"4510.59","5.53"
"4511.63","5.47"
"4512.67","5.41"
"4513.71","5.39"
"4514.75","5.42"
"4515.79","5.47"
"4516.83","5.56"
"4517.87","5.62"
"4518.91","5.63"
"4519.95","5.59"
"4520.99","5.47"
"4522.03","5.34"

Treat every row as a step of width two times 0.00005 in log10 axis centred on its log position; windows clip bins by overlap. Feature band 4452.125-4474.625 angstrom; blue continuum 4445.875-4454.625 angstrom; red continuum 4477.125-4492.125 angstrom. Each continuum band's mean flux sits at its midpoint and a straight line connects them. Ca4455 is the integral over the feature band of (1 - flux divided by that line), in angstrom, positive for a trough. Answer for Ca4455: 0.4 angstrom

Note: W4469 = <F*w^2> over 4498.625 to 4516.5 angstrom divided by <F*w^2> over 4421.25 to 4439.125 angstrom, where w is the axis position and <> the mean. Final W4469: 1.2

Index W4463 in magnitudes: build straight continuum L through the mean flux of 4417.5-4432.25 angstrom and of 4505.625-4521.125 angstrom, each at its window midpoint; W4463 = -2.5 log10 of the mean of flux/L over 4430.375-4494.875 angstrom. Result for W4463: 0.079 mag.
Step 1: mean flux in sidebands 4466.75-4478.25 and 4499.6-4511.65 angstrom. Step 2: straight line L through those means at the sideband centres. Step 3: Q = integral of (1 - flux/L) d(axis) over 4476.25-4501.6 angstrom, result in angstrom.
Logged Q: 1.3 angstrom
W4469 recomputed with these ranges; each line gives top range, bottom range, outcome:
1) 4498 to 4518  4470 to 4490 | 1.11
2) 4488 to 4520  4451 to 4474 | 1.19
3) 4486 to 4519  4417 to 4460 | 1.17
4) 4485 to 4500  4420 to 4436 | 1.07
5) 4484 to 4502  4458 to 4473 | 1.09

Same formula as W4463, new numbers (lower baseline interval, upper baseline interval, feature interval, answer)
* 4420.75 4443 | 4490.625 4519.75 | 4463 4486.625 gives 0.05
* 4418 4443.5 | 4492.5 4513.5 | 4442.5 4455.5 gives 0.08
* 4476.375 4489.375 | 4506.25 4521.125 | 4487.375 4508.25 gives -0.01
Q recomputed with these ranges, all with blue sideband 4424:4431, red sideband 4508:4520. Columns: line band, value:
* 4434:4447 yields 0.6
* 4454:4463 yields 1.7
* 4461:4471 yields 0.8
